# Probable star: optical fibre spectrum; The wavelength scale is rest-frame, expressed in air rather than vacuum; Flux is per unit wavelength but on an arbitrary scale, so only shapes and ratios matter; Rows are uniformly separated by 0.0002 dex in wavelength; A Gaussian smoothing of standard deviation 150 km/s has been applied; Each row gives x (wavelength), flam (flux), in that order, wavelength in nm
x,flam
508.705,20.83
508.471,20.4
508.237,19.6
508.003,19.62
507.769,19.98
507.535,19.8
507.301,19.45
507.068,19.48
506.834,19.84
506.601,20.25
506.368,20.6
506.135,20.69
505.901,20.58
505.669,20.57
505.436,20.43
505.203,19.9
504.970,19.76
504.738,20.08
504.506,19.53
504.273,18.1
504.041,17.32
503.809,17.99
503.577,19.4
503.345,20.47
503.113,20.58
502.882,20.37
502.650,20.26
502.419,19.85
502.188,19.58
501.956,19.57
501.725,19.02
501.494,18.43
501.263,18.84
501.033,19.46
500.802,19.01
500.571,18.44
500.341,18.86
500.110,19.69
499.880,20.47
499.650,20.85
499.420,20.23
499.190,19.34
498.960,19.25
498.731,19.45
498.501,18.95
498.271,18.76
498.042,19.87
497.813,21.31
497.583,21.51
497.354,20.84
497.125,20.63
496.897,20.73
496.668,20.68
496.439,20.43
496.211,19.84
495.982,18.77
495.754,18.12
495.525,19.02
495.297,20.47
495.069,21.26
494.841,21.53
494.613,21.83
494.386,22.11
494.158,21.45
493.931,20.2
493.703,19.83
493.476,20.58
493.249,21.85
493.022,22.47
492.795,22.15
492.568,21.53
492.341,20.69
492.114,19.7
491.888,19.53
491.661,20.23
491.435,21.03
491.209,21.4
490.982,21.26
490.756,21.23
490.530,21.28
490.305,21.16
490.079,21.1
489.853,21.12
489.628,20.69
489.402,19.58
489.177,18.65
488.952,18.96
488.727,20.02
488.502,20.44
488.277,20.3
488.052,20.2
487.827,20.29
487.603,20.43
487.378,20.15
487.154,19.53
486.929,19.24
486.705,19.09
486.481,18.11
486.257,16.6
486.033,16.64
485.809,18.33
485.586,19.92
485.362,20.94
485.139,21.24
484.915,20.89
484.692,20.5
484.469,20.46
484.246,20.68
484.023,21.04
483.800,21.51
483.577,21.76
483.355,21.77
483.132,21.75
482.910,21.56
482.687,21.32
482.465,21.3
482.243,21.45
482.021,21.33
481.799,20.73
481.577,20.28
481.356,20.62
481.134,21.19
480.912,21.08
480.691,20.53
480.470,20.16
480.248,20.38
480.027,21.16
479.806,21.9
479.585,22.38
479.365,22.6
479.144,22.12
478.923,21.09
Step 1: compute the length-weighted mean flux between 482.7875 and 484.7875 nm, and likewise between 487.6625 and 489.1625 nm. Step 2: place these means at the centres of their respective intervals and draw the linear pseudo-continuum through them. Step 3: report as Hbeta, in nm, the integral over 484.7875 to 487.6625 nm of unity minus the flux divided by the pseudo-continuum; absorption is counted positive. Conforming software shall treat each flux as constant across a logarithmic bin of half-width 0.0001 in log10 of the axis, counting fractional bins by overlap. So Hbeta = 0.18 nm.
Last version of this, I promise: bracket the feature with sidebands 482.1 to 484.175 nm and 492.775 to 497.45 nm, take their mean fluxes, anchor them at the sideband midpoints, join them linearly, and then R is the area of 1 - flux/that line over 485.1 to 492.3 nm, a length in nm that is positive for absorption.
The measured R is 0.39 nm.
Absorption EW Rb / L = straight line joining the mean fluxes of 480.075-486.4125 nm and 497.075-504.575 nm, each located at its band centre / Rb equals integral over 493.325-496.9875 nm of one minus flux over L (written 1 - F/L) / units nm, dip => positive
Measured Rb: -0.10 nm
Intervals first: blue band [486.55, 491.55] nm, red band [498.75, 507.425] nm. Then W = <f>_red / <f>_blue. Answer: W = 1.0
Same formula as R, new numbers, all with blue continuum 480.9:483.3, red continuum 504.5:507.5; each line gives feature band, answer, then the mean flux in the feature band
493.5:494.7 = -0.023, 21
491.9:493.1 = -0.025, 21.1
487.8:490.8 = 0.072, 20.3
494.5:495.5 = -0.023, 21.1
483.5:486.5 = 0.157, 19.9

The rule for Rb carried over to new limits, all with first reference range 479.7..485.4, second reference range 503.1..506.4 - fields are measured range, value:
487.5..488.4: 0.02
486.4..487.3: 0.07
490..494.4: -0.12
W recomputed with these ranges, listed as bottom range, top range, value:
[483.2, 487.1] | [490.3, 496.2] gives 1.04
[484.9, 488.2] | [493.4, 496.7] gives 1.05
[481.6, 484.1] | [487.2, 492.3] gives 0.95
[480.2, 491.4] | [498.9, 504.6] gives 0.95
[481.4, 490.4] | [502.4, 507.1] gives 0.98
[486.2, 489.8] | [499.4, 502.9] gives 1.00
